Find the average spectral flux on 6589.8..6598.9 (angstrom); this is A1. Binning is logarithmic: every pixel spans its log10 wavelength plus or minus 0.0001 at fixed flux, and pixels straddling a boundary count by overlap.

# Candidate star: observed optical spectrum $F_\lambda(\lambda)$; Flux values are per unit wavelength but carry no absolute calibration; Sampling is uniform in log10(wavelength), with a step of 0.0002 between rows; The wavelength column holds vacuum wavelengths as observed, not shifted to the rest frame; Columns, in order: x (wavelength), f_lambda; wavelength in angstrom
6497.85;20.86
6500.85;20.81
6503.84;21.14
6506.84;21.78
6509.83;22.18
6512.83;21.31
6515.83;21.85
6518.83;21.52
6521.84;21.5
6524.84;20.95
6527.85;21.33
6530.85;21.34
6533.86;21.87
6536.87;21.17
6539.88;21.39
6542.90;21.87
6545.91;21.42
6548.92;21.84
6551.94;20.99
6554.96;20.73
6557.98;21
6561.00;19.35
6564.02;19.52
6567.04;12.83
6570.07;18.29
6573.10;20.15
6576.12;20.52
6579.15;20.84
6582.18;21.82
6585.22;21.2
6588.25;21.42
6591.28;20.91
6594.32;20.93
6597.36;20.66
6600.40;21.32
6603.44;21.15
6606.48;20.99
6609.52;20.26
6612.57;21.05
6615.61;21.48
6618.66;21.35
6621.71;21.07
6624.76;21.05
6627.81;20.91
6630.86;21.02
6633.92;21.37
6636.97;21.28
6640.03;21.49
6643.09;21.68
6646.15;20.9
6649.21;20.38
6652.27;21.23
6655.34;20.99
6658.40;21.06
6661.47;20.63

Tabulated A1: 20.8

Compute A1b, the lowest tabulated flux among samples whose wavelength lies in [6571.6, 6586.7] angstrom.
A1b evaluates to 20.15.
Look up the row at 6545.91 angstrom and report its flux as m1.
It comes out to 21.42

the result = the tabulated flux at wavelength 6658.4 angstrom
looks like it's 21.06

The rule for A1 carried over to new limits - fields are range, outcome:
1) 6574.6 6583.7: 21.1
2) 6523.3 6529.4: 21.2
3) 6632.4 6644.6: 21.5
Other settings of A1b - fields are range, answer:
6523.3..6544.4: 20.95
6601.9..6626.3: 20.26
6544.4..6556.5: 20.73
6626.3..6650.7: 20.38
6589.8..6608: 20.66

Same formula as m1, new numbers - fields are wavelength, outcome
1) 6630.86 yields 21.02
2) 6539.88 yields 21.39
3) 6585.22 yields 21.2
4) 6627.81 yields 20.91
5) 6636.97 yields 21.28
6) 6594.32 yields 20.93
